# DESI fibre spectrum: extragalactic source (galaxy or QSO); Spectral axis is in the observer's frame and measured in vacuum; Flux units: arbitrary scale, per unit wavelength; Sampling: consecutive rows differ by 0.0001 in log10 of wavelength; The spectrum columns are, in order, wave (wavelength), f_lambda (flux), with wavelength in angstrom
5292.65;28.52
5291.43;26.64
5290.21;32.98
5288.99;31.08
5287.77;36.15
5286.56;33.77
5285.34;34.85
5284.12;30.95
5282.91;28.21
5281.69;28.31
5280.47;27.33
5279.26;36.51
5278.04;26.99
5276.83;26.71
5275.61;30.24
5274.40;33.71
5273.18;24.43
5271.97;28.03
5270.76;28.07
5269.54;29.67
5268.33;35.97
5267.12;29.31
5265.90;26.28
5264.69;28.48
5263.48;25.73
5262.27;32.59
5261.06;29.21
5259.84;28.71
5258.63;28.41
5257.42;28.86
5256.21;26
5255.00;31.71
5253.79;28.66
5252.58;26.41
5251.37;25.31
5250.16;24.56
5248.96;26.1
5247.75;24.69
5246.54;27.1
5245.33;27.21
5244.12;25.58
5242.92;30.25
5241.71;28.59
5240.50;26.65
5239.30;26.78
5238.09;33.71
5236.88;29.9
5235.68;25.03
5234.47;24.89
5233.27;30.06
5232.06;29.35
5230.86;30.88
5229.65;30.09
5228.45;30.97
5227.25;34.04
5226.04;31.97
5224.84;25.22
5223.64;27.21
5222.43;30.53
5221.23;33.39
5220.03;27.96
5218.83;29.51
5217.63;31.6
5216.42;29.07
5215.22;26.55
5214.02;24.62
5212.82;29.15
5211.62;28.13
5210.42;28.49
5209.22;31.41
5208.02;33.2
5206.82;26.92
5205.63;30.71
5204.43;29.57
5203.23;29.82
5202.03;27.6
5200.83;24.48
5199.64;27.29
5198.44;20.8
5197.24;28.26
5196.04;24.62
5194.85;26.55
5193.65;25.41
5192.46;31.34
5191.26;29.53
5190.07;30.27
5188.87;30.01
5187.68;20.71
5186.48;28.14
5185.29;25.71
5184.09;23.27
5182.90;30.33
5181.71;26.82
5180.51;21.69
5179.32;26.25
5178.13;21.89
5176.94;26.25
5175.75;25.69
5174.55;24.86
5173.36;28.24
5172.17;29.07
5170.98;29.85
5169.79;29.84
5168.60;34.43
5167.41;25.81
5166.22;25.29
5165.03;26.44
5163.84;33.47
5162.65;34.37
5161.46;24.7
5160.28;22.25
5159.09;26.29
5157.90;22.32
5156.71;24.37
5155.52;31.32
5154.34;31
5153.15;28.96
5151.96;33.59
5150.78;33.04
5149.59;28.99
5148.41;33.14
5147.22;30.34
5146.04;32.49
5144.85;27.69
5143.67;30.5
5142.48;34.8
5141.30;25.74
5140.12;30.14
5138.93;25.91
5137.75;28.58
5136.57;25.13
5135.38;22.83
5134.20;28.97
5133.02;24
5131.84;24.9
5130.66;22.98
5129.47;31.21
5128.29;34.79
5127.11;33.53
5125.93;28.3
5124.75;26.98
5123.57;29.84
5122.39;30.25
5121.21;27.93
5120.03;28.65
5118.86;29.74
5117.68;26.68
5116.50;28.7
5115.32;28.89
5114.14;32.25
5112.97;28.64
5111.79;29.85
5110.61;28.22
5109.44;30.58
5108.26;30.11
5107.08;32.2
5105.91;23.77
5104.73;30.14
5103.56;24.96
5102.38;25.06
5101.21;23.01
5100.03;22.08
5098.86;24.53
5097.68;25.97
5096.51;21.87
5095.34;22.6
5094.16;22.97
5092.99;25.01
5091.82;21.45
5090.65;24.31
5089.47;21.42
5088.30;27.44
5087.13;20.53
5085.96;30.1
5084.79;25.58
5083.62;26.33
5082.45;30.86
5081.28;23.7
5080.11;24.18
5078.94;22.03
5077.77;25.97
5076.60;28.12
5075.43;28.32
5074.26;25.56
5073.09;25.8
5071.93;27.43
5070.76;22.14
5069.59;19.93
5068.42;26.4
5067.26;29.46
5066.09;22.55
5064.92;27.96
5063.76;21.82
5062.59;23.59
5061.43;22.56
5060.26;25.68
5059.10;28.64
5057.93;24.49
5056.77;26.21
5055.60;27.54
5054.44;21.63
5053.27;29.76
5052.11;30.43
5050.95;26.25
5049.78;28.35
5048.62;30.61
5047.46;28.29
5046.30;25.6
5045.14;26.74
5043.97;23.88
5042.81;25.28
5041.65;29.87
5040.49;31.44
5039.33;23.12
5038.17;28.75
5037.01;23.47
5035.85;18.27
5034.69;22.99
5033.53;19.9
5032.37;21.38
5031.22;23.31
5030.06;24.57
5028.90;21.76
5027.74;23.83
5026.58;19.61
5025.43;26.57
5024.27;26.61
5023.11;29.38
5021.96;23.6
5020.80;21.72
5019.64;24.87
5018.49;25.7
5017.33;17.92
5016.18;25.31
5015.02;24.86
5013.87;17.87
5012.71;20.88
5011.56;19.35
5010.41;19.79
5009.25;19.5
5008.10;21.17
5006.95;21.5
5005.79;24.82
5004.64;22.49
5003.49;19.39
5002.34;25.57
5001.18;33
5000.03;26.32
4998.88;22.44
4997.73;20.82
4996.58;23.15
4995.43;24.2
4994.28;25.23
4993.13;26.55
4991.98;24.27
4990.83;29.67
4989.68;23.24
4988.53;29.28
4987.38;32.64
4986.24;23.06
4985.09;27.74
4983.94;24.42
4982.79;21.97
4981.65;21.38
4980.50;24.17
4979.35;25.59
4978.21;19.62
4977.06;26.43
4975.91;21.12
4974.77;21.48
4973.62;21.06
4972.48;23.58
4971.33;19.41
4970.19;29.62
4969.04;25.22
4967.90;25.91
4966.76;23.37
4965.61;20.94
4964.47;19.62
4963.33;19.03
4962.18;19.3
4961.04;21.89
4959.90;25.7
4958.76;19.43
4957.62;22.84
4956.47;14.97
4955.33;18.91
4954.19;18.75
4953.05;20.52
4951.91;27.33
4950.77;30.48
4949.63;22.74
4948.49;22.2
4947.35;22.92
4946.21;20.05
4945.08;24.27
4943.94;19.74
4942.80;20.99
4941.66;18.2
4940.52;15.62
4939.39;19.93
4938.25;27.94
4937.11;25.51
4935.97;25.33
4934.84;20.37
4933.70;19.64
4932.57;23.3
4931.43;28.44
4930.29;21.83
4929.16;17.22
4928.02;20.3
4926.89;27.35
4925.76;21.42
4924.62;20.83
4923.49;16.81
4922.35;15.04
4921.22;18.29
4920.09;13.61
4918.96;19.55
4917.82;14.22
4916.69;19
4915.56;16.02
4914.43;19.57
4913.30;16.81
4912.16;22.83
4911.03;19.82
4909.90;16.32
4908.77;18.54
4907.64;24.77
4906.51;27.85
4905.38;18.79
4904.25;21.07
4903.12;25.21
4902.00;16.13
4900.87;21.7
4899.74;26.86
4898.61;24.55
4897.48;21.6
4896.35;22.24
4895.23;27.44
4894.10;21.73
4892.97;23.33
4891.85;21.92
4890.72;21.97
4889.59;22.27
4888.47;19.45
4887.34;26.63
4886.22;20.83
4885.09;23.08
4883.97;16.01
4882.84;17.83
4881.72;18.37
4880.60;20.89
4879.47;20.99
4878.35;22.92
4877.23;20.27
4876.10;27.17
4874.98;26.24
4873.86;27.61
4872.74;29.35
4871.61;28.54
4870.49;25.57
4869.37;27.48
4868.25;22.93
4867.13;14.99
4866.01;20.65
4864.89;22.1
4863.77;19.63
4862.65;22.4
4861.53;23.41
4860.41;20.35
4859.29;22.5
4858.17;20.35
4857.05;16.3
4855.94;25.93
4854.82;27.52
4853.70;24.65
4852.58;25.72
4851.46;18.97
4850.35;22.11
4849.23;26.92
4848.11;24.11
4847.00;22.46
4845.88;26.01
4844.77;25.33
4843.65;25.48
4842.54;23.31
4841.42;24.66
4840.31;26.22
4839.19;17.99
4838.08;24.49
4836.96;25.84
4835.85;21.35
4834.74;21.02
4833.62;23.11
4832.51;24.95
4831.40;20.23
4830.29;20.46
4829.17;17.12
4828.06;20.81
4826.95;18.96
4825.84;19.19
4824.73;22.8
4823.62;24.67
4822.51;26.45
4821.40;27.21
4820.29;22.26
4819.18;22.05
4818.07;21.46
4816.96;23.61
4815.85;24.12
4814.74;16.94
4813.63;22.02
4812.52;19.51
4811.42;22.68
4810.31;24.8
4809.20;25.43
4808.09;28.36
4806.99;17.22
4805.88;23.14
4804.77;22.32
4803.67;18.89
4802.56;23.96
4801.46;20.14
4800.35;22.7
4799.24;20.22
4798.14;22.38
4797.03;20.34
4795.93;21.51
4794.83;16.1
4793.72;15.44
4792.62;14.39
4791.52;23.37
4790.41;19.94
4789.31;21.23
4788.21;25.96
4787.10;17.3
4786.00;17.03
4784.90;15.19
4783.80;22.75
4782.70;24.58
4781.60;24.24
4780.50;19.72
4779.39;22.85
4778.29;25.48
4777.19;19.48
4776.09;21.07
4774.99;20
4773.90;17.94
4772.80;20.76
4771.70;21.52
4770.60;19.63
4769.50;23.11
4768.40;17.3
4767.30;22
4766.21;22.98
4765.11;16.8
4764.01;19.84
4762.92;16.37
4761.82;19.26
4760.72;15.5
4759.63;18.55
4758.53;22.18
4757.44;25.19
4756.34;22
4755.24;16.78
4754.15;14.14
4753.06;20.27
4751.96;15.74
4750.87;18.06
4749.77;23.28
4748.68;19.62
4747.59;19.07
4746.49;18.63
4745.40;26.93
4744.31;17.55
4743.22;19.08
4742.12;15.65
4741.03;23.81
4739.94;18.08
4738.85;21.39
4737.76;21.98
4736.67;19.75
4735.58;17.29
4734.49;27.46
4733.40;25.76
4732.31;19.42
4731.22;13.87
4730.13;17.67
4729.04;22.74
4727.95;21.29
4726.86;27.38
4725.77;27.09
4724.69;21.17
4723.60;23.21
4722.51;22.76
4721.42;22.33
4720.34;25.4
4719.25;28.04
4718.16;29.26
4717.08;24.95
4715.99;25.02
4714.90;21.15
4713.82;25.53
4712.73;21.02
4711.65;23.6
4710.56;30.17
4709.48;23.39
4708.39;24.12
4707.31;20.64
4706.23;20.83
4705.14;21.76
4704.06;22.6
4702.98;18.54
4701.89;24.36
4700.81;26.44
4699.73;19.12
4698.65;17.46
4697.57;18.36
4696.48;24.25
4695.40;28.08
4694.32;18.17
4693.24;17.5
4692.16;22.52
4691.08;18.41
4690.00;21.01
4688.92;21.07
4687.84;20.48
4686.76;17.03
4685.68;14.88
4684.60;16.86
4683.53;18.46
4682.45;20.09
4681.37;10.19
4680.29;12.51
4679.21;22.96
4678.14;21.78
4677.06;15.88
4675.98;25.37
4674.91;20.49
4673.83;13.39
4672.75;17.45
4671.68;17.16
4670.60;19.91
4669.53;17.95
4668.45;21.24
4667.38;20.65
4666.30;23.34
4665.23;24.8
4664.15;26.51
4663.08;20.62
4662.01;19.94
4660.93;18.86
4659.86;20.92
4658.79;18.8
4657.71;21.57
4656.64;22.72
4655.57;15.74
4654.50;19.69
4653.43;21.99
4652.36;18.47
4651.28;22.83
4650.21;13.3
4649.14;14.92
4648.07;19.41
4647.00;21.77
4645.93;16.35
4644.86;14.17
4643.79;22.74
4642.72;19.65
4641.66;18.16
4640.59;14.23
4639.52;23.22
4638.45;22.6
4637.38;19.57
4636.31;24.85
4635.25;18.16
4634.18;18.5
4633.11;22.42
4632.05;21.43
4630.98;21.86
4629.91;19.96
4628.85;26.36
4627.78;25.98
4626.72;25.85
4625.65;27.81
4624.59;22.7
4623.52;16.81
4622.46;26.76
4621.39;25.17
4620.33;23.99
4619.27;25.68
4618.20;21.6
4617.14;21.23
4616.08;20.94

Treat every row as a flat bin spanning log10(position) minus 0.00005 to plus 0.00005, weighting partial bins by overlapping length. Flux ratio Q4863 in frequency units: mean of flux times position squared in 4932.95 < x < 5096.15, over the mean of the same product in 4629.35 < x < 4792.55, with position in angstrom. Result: 1.32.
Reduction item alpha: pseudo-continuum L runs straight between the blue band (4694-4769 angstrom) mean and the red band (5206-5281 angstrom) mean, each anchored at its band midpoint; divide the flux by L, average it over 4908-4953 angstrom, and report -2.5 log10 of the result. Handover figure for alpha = 0.17 mag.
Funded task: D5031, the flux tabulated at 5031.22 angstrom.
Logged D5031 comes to 23.31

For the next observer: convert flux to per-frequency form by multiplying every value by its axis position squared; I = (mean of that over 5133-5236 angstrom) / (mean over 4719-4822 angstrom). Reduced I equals 1.59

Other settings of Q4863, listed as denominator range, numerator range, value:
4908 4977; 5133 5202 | 1.43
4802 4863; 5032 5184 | 1.32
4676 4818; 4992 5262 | 1.49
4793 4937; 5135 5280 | 1.48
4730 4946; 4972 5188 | 1.34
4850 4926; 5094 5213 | 1.44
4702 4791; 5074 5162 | 1.50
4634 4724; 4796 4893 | 1.17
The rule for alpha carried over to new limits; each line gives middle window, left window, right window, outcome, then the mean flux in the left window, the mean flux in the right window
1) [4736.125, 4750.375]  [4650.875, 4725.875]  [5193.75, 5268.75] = 0.08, 21.1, 28.4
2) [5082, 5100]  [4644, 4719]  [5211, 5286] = 0.08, 20.5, 28.8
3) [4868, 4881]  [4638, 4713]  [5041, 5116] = -0.09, 20.1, 26.1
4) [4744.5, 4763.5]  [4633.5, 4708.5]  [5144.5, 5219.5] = 0.09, 19.8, 28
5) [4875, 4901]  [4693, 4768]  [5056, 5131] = 0.06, 21.4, 26.5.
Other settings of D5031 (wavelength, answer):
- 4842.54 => 23.31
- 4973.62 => 21.06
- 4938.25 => 27.94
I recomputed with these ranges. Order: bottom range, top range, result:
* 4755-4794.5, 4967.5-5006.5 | 1.32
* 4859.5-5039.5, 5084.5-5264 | 1.36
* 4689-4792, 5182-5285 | 1.63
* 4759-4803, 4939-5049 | 1.26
